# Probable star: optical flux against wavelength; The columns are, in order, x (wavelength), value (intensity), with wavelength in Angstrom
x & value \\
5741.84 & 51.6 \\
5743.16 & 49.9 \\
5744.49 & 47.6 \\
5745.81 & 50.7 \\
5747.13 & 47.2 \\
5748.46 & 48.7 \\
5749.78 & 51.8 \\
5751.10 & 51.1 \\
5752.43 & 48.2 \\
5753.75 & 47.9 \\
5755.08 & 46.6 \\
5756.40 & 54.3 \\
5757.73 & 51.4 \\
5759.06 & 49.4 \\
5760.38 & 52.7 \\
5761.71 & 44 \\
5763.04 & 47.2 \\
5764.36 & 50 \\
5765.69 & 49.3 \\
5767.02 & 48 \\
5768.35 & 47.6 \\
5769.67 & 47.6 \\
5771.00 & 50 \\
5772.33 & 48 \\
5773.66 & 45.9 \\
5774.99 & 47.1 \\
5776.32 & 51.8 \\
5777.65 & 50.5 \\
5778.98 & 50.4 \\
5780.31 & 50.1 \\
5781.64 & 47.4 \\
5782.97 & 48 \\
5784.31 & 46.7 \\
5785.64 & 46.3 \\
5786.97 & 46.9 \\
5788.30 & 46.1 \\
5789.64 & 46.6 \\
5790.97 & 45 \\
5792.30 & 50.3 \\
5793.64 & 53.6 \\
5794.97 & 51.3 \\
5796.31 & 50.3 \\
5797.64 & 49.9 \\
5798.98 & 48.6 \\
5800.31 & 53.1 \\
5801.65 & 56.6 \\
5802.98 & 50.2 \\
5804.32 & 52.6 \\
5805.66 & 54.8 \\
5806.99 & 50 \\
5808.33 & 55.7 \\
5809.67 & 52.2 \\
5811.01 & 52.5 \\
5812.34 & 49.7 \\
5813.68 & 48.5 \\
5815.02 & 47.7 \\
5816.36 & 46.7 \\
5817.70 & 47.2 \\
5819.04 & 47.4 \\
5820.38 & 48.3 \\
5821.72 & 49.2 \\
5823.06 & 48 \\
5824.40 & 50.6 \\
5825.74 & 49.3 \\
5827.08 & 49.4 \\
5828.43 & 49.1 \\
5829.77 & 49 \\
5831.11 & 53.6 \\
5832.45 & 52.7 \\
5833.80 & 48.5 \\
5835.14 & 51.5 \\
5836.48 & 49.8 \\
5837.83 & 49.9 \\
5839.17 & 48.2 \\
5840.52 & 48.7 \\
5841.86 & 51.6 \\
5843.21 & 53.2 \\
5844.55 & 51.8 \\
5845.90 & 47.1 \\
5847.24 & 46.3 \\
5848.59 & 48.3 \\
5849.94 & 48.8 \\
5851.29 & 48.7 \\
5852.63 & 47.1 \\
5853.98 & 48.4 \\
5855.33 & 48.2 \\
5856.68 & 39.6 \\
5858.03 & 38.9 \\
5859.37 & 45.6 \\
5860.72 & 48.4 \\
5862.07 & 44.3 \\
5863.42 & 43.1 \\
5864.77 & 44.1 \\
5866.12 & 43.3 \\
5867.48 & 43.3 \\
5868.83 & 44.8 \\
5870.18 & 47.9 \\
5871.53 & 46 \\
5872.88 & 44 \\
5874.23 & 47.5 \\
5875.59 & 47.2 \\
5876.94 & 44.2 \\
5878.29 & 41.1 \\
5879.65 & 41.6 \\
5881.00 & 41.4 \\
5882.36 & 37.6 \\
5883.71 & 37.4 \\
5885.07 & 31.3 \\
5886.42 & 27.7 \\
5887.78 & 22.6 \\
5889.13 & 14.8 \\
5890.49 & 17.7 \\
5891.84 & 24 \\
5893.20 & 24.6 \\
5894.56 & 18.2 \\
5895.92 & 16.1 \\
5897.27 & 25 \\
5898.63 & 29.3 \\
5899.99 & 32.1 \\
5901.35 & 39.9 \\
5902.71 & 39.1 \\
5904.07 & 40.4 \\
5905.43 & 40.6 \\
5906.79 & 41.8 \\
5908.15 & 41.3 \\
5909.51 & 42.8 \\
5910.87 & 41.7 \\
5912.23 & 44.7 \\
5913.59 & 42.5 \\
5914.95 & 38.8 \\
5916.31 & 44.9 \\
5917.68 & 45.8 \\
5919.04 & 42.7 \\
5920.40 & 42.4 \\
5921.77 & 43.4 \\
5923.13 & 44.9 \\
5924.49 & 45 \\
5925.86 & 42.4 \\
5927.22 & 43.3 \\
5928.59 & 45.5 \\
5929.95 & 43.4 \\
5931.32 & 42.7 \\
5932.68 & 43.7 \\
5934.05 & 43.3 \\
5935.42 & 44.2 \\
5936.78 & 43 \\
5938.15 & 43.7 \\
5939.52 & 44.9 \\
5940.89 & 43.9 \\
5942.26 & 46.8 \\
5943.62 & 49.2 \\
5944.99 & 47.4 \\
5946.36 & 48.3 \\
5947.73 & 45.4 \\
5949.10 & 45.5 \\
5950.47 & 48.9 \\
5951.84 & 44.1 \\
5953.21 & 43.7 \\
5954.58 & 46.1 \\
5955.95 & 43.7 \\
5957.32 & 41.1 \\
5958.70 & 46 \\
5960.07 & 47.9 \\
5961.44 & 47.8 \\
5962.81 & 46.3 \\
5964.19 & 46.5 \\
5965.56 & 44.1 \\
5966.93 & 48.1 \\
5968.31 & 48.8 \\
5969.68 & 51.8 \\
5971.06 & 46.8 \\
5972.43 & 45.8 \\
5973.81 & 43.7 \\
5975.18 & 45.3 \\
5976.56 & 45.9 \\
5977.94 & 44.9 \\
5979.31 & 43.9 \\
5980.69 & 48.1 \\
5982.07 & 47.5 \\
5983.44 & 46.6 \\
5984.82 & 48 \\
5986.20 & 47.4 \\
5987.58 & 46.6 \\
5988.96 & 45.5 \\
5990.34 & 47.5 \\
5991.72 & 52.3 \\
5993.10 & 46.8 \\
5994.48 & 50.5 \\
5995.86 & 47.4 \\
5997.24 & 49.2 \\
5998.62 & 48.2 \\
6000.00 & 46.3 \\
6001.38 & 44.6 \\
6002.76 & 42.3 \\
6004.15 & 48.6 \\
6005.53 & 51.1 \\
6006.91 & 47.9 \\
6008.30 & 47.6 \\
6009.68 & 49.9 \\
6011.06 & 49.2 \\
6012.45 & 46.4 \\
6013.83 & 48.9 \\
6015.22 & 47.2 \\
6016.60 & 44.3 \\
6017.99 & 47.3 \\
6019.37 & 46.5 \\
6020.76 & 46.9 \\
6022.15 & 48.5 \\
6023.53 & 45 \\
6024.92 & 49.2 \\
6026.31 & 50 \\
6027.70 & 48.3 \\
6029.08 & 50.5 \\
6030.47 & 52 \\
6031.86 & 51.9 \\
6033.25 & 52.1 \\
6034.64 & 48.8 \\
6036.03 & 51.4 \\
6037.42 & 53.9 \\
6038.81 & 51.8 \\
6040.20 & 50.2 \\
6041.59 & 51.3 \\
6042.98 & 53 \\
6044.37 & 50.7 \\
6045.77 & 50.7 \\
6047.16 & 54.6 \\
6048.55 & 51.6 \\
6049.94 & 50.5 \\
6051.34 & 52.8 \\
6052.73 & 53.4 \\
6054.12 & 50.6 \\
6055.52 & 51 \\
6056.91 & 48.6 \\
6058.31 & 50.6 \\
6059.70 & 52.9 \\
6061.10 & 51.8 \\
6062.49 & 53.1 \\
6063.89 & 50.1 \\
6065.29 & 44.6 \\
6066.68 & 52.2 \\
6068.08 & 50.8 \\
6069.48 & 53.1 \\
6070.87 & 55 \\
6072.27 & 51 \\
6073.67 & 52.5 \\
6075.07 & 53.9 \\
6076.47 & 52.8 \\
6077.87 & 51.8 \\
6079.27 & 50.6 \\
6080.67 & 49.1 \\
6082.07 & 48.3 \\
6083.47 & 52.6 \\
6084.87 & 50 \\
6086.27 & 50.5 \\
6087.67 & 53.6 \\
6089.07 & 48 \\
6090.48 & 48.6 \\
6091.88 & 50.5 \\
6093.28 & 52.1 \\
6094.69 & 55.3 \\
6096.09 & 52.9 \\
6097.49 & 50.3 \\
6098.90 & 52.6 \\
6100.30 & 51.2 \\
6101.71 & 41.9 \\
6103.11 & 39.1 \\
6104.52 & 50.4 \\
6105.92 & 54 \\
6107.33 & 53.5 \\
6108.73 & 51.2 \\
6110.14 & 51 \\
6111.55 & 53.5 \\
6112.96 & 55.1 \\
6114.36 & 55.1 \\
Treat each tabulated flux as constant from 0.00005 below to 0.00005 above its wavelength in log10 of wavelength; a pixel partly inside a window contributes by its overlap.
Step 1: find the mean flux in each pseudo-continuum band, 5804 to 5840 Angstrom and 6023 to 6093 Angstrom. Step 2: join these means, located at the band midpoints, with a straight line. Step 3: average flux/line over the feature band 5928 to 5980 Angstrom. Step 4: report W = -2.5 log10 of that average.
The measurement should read 0.11 mag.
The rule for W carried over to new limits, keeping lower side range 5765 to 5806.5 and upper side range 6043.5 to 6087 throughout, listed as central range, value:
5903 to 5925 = 0.179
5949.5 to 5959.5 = 0.130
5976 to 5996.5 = 0.078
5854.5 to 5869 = 0.138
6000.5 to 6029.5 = 0.075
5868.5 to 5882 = 0.129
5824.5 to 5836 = -0.015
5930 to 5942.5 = 0.152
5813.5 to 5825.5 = 0.031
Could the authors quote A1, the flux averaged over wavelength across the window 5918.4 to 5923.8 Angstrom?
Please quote 43.4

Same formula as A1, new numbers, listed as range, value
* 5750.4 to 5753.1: 49.7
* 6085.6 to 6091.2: 50.2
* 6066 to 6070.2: 52.1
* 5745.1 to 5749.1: 48.8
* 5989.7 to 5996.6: 48.9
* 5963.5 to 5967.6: 46.3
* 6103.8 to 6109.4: 52.3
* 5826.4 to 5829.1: 49.2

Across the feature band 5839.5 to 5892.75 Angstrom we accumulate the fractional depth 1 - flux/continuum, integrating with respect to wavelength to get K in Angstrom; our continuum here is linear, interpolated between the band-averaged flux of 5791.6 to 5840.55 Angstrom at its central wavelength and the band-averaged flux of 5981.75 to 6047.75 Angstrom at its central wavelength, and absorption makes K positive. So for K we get 8.6 Angstrom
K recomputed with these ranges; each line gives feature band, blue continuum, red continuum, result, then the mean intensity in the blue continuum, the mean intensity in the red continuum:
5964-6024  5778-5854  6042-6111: 4.0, 49.7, 51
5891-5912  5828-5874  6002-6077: 6.5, 47.5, 50.2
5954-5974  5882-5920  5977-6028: -1.9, 33.8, 47.5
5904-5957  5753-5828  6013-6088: 6.4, 49.4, 50.6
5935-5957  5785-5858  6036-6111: 2.1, 49.4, 51.1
